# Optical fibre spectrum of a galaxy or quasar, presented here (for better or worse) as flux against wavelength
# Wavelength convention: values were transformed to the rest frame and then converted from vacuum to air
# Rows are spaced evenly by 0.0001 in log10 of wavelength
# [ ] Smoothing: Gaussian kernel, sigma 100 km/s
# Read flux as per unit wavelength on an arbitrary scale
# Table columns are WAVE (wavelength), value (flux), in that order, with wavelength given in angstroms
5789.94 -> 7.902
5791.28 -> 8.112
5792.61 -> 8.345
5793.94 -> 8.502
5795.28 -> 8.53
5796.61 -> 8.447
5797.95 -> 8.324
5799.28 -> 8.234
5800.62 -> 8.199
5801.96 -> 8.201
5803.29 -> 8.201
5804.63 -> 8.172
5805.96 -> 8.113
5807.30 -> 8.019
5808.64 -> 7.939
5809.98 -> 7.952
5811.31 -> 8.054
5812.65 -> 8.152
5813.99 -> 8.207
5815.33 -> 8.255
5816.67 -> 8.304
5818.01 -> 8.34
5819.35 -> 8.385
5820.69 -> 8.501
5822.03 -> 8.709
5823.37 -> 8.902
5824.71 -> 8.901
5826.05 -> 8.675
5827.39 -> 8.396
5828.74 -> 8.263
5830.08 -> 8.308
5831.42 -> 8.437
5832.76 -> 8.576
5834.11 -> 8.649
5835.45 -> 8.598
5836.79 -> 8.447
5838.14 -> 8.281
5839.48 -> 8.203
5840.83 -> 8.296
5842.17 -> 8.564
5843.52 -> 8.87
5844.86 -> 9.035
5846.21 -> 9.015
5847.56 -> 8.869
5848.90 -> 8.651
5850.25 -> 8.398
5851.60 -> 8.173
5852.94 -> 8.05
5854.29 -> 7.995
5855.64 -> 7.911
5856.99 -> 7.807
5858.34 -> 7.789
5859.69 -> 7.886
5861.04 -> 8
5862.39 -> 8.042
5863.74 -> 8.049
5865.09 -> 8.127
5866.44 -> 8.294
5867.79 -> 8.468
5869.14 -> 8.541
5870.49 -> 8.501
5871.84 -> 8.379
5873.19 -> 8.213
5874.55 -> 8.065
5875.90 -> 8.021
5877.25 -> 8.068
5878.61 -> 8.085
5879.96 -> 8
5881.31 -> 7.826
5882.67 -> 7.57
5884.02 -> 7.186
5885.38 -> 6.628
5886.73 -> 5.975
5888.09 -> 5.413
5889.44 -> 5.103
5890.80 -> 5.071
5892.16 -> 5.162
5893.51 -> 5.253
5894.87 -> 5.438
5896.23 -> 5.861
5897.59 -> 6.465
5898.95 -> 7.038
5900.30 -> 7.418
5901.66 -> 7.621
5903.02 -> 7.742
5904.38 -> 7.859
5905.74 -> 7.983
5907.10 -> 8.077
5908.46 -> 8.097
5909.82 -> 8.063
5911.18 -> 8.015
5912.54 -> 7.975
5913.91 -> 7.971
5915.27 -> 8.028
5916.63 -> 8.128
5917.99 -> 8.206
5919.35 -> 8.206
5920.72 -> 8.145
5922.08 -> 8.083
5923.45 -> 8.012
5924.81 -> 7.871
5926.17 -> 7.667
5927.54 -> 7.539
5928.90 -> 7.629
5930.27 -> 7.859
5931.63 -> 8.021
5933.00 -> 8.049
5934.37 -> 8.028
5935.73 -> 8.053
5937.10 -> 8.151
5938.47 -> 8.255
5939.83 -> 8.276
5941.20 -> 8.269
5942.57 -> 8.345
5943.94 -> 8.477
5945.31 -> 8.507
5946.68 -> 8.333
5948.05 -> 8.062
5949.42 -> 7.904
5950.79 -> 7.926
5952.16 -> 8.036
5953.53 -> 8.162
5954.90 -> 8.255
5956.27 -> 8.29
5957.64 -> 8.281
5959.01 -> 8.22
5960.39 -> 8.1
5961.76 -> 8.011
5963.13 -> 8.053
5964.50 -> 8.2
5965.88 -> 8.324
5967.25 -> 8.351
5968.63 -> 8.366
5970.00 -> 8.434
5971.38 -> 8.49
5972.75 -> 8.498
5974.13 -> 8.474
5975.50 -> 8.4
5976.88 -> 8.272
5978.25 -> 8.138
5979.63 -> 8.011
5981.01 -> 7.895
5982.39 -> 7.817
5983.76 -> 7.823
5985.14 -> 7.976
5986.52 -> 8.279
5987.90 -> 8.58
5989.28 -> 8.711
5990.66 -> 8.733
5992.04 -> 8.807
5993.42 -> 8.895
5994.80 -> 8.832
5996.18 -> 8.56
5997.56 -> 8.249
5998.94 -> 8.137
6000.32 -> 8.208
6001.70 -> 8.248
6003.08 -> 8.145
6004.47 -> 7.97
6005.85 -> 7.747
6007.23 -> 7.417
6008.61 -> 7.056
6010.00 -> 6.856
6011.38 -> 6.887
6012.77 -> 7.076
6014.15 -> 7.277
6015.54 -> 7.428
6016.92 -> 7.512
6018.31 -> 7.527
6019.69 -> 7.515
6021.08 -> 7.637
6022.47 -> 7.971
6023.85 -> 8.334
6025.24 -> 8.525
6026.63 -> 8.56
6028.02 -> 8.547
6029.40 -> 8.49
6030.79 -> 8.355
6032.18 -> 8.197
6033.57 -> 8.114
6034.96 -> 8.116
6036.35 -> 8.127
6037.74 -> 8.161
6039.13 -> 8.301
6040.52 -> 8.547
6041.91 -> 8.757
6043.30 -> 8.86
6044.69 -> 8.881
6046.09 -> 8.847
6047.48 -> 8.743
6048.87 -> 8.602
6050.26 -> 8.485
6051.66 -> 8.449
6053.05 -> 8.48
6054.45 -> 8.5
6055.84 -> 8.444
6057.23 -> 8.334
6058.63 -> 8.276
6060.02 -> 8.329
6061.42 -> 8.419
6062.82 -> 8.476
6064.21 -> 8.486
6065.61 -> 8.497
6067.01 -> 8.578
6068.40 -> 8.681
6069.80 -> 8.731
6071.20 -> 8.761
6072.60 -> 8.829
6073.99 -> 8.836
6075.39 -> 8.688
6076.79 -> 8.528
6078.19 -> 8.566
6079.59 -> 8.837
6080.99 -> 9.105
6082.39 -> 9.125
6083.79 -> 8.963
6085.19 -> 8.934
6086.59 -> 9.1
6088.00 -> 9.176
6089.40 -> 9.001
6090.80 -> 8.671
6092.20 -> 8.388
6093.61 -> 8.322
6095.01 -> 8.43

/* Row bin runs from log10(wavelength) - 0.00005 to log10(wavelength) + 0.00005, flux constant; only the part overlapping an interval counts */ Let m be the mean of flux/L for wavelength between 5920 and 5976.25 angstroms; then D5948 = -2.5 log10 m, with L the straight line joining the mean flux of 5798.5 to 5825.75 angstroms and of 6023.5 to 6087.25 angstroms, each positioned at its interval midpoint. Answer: 0.039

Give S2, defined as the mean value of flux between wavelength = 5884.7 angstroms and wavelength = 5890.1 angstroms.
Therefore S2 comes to 5.79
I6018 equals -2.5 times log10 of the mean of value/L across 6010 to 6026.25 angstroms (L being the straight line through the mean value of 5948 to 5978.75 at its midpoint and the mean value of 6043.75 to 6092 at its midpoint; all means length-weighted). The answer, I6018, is 0.119 mag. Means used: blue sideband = 8.23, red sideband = 8.69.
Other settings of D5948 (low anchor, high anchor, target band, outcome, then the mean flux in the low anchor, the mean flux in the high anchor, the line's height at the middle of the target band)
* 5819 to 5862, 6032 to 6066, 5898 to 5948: 0.06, 8.42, 8.46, 8.44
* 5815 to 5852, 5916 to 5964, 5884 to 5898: 0.41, 8.54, 8.1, 8.3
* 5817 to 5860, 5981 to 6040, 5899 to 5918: 0.05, 8.44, 8.04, 8.28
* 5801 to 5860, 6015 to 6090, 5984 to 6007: 0.01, 8.35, 8.49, 8.45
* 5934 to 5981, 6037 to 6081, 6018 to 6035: 0.04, 8.23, 8.59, 8.47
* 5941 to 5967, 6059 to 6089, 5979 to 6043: 0.05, 8.2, 8.74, 8.46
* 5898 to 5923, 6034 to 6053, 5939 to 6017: 0.01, 7.91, 8.52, 8.22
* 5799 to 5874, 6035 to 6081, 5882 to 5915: 0.21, 8.33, 8.57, 8.4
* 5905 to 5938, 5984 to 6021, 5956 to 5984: -0.03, 7.99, 7.94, 7.96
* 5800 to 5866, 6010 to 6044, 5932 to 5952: 0.00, 8.32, 8.01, 8.15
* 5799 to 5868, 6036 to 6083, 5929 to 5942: 0.05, 8.32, 8.6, 8.45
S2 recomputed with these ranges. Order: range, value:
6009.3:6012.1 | 6.85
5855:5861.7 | 7.87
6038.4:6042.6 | 8.54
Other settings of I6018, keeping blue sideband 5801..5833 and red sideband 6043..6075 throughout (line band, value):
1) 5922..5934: 0.08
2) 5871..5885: 0.06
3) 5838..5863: 0.01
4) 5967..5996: 0.02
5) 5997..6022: 0.13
